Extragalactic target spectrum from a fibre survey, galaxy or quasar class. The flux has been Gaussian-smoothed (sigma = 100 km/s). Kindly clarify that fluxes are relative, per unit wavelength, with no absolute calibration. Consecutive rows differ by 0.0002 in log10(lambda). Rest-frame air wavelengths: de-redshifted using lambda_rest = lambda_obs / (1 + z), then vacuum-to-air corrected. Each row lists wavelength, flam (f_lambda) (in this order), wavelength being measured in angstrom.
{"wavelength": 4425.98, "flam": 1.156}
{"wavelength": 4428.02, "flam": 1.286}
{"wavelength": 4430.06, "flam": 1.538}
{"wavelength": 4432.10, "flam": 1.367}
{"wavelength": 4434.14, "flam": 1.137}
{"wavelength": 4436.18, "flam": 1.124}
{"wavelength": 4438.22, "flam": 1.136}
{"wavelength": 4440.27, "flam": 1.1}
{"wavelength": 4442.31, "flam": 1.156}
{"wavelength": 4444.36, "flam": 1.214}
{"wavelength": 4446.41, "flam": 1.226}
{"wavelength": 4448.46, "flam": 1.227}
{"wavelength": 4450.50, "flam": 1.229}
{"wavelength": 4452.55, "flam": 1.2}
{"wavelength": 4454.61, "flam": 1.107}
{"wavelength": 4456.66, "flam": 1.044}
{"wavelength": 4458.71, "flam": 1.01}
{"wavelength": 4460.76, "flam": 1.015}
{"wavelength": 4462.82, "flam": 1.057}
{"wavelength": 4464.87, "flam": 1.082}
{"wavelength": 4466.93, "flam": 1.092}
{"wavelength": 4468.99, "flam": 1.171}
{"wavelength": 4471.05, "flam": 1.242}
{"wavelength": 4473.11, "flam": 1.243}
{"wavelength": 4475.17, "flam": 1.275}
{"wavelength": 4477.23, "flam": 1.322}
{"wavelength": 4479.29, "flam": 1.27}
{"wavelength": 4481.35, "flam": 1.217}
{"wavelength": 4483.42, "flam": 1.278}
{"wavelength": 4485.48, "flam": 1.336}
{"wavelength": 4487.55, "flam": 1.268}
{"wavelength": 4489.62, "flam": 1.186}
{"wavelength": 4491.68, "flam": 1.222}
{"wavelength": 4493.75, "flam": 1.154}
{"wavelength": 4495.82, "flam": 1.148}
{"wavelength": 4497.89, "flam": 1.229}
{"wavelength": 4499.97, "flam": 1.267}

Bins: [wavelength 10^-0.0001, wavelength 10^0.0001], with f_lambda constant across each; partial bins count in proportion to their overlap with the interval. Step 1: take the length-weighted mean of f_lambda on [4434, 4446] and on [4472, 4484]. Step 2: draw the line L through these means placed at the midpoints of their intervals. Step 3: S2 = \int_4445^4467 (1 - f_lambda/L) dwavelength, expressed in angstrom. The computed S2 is 1.4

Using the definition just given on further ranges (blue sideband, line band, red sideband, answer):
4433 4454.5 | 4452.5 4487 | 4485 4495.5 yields 0.75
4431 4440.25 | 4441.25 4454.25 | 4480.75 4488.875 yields 0.04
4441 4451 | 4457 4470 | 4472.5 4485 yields 1.80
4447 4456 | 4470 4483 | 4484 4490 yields -0.16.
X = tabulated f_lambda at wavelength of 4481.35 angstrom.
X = 1.217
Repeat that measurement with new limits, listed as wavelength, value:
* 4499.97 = 1.267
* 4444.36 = 1.214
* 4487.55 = 1.268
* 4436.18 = 1.124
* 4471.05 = 1.242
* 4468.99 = 1.171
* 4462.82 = 1.057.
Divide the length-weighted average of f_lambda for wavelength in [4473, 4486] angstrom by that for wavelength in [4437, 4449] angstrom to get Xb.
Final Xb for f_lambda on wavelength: 1.1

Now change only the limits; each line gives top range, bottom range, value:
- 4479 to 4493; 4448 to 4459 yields 1.10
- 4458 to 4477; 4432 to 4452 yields 0.96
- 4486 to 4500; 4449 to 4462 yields 1.10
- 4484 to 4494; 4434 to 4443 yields 1.10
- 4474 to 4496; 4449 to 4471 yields 1.12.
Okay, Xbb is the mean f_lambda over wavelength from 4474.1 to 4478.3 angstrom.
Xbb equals 1.3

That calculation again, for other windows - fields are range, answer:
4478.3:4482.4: 1.24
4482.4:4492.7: 1.26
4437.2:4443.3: 1.13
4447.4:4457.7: 1.16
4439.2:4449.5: 1.18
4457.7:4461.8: 1.01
